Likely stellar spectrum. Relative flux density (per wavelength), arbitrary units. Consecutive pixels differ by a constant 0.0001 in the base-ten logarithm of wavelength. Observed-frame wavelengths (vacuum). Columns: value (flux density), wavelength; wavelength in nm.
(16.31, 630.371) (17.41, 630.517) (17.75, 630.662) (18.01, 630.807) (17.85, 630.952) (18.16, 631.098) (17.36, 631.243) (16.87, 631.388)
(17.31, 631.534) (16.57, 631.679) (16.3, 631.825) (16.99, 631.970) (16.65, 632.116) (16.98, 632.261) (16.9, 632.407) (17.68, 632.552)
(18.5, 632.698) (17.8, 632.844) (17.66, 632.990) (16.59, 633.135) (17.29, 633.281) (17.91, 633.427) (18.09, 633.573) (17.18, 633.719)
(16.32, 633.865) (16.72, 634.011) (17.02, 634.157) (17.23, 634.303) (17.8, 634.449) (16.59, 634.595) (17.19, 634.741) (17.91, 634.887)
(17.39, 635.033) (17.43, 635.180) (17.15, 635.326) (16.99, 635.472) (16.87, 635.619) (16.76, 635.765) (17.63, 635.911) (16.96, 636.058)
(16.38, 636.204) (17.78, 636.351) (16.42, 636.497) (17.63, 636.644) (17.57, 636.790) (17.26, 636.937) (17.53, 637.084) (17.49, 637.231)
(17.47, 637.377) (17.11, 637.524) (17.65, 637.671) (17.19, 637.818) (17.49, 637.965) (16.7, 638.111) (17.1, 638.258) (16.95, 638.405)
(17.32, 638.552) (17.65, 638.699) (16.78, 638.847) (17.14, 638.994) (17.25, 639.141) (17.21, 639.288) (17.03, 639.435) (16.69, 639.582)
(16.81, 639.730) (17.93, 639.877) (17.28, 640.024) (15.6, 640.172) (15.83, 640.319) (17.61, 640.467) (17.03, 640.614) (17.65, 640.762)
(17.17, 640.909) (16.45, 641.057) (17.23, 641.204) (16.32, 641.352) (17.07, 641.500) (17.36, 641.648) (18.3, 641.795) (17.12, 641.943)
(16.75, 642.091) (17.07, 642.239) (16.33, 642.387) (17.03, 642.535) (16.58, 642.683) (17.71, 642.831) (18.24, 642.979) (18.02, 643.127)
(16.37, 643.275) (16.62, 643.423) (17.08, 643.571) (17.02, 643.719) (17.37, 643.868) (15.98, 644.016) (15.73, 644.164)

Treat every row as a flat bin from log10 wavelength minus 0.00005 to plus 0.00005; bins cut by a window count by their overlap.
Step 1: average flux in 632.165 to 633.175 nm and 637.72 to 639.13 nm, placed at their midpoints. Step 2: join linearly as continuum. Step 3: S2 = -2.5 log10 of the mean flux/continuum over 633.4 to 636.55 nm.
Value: 0.011 mag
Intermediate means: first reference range 17.5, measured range 17.2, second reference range 17.2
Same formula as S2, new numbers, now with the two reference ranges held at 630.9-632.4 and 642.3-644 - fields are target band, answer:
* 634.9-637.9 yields -0.01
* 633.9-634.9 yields 0.00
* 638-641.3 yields 0.00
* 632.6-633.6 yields -0.04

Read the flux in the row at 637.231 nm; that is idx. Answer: 17.49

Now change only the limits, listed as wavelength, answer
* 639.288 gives 17.21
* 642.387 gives 16.33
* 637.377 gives 17.47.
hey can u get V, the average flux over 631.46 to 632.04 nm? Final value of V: 16.8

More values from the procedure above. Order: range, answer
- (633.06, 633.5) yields 17.3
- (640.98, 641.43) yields 16.7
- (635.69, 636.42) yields 17.1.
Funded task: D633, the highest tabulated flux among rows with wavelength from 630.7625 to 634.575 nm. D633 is 18.5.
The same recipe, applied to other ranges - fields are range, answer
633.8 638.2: 17.91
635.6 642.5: 18.3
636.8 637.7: 17.65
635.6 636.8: 17.78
